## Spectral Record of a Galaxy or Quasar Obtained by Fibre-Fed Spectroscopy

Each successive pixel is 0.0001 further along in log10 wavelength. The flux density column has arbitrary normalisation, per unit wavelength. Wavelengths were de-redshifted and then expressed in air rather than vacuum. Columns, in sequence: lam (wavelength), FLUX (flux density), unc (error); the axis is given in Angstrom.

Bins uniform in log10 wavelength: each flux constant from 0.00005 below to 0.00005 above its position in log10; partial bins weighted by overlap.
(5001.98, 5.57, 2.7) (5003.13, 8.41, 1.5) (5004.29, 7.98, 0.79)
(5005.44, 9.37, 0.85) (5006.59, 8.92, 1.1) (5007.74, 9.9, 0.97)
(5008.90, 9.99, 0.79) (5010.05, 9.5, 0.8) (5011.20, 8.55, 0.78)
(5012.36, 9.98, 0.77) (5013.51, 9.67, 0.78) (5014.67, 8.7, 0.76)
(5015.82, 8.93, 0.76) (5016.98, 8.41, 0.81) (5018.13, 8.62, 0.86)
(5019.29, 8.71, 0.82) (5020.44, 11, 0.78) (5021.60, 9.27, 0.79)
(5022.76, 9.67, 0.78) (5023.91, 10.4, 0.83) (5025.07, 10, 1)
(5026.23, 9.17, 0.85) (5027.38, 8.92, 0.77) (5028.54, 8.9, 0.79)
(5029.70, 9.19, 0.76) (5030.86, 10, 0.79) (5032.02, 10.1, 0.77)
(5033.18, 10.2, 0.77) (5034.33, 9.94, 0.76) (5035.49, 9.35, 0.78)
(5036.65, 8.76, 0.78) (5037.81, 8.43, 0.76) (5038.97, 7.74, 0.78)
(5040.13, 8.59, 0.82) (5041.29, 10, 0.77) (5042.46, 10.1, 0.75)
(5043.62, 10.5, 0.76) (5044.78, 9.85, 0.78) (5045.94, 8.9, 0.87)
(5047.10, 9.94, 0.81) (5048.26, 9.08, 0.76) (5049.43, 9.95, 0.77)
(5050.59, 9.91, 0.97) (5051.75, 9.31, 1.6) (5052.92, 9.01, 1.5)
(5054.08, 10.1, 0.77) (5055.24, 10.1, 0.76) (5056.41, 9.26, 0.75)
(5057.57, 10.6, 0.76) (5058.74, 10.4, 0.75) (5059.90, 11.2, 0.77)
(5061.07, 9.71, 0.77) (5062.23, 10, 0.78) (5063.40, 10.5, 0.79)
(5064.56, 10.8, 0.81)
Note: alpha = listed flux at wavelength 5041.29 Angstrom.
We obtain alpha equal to 10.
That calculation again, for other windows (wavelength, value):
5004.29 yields 7.98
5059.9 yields 11.2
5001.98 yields 5.57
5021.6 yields 9.27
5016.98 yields 8.41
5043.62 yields 10.5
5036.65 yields 8.76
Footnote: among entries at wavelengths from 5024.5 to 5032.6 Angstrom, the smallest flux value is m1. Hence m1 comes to 8.9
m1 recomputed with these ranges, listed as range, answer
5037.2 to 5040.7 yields 7.74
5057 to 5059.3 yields 10.4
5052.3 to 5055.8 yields 9.01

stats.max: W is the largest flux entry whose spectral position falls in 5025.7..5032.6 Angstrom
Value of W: 10.1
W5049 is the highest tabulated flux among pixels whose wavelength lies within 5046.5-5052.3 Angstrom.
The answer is 9.95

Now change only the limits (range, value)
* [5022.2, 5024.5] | 10.4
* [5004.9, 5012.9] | 9.99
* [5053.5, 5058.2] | 10.6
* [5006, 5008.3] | 9.9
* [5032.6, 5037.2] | 10.2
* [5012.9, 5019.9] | 9.67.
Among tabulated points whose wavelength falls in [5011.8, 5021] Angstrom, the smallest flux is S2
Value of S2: 8.41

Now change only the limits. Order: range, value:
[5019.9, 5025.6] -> 9.27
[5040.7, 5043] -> 10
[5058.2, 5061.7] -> 9.71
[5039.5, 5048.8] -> 8.59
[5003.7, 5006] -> 7.98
